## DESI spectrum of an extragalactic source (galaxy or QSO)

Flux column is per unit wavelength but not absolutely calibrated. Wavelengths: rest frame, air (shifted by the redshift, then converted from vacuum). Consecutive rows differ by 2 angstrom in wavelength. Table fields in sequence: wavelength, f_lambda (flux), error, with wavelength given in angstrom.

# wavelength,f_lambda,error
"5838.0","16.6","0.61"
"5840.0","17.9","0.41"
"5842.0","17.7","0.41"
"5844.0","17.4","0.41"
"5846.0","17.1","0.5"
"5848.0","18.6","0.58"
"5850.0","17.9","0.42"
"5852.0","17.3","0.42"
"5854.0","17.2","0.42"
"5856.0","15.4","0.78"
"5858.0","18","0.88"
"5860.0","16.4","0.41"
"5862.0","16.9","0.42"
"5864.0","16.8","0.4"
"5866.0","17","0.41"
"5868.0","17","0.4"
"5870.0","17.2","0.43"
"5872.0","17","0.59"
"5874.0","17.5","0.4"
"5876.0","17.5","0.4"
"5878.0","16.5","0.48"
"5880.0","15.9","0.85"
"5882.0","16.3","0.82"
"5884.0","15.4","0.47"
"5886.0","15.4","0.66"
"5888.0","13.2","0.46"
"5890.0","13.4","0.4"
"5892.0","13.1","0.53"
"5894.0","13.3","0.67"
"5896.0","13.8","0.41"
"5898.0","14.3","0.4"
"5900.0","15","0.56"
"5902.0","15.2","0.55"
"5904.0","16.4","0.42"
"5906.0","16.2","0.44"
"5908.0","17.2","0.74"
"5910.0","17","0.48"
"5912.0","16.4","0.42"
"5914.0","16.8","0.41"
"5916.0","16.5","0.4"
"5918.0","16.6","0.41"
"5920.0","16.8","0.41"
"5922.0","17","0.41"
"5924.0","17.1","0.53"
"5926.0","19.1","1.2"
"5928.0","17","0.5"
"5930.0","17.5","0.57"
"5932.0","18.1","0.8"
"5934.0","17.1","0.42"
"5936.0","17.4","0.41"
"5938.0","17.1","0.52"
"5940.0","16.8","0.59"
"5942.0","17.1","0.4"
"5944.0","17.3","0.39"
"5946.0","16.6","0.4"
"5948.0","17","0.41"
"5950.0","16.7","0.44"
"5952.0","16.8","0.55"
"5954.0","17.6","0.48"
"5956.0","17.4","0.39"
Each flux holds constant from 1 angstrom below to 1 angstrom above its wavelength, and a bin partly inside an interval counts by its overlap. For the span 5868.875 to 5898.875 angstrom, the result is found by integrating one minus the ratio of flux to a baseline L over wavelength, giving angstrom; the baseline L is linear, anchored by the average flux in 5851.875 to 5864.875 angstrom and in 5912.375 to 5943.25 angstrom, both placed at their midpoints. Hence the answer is 2.9 angstrom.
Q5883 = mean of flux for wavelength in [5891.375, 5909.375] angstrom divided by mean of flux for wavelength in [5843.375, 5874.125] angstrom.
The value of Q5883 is 0.88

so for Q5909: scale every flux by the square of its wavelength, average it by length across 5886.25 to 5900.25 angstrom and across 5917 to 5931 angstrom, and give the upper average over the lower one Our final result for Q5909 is 1.27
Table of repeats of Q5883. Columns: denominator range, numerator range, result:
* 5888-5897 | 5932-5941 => 1.29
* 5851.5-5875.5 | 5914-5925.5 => 1.00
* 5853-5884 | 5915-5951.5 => 1.02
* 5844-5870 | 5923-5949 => 1.01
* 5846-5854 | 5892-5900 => 0.78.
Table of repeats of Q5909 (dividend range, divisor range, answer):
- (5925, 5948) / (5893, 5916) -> 1.12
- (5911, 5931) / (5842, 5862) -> 1.01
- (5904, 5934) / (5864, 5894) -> 1.09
